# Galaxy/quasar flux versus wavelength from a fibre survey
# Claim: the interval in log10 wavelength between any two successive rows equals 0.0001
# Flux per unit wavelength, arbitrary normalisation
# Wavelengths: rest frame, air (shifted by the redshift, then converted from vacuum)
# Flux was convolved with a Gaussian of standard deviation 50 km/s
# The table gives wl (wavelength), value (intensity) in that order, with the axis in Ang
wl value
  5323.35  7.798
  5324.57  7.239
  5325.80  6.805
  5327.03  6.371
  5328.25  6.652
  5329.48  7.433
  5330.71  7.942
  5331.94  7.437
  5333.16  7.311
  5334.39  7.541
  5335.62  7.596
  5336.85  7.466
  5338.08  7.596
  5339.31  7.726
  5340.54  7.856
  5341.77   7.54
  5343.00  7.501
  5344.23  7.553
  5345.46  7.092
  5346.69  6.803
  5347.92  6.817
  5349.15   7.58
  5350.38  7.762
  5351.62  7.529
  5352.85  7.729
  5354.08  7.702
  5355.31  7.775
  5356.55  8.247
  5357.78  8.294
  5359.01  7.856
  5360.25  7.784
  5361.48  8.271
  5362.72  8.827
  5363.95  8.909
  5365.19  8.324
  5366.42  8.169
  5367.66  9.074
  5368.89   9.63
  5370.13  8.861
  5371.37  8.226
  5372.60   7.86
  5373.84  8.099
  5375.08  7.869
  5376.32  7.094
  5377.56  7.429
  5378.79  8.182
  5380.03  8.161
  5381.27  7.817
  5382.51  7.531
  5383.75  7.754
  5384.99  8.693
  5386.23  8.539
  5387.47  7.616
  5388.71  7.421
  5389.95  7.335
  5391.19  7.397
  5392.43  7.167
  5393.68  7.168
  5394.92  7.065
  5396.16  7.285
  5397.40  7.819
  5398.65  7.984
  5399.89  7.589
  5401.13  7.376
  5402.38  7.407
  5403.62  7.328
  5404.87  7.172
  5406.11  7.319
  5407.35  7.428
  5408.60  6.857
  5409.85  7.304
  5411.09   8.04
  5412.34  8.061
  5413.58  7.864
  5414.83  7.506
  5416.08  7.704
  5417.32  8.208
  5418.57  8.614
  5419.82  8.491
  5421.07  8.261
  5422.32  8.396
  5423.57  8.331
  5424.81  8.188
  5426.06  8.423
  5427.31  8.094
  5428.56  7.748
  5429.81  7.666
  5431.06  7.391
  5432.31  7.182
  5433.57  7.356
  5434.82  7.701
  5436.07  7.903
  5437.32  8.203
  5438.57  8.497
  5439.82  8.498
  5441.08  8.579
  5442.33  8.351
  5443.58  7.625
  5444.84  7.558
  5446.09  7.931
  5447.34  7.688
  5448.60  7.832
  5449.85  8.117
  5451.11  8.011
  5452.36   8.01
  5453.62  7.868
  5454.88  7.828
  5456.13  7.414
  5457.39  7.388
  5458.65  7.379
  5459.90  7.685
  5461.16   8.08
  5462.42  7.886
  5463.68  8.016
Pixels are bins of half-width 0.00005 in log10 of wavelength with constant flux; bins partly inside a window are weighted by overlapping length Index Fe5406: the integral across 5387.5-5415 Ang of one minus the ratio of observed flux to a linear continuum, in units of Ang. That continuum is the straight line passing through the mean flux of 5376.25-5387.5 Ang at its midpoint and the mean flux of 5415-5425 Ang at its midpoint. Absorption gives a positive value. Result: 2.18 Ang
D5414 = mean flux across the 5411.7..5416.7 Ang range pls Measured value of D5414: 7.78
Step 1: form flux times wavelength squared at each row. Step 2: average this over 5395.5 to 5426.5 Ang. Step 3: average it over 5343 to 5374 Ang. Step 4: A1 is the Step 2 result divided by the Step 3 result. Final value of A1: 1.0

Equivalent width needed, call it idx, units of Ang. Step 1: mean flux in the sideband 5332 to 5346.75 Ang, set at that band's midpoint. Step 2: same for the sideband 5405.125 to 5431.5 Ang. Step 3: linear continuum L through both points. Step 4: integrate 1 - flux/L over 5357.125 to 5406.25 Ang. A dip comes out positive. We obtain -1.2 Ang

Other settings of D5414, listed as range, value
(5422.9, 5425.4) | 8.29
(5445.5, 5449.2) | 7.81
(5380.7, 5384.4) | 7.7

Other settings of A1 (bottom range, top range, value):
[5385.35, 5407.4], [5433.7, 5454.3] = 1.09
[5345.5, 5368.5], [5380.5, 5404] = 0.97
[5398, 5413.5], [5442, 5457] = 1.06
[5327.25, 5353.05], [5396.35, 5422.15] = 1.07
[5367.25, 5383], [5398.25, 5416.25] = 0.94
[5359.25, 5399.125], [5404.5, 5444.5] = 1.01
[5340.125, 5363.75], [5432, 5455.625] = 1.06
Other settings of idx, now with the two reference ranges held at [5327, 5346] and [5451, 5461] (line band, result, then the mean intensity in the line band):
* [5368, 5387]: -1.5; 8.13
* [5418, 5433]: -0.8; 8.06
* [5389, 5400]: 0.2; 7.41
